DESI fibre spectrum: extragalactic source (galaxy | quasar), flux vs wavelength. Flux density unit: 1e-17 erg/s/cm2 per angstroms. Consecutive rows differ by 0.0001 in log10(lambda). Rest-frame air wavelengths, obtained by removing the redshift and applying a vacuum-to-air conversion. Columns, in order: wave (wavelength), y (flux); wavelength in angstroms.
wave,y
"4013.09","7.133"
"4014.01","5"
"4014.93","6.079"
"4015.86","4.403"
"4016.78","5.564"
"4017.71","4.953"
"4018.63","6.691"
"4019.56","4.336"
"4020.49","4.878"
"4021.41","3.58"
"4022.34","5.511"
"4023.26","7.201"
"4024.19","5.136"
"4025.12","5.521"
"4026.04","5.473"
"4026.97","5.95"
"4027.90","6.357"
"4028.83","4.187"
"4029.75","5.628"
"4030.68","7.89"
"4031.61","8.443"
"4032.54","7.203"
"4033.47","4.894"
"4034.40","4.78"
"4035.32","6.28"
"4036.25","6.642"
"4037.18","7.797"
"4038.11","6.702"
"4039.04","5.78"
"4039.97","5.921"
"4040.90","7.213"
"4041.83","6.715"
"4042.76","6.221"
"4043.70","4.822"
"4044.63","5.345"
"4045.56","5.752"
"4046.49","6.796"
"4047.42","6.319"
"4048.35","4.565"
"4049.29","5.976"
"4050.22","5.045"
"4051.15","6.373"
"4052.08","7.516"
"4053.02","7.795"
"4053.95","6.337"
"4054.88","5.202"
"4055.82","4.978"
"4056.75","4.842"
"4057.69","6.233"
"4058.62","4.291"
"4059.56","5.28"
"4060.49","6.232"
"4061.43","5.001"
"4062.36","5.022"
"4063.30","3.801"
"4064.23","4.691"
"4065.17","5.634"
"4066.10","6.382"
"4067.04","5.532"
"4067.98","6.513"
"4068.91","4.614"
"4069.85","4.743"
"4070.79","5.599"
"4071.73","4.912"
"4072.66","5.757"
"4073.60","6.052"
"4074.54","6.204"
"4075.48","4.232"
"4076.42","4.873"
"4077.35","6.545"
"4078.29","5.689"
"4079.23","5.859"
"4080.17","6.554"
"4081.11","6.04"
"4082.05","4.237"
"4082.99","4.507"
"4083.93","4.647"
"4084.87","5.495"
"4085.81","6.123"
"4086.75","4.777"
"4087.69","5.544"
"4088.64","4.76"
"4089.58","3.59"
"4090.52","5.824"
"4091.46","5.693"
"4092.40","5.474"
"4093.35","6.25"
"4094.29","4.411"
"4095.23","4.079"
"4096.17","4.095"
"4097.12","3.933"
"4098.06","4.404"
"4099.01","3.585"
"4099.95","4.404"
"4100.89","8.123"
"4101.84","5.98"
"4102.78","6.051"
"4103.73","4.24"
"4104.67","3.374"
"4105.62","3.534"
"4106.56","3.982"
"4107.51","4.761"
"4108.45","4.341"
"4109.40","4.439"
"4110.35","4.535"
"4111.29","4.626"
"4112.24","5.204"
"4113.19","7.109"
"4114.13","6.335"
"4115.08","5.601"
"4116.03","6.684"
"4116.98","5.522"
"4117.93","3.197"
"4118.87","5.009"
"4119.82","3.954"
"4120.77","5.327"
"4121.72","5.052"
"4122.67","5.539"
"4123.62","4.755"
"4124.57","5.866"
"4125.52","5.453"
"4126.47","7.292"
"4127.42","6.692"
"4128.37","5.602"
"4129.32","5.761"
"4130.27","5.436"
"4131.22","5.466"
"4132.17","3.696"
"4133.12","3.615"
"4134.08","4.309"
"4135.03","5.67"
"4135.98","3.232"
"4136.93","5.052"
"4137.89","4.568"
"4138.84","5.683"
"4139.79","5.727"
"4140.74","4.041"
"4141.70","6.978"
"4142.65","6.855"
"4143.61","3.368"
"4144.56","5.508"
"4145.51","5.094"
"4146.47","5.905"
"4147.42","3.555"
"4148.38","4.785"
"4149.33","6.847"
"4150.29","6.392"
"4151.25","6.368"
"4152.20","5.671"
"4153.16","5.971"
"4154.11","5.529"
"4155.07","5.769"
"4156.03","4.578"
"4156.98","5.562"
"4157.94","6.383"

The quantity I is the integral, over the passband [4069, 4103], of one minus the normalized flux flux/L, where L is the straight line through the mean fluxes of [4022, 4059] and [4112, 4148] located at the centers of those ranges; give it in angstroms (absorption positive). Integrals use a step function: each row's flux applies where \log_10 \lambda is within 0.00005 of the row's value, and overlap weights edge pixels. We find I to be 2.4 angstroms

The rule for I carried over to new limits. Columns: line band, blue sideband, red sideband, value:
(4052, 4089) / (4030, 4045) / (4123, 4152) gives 3.6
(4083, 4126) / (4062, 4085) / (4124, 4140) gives 2.3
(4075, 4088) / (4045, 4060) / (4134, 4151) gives 0.6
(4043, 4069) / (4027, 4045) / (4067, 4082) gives 1.2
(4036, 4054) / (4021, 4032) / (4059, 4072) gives -2.2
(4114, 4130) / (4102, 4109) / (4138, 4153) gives -2.1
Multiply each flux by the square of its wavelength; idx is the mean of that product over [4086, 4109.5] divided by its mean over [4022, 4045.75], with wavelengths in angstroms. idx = 0.8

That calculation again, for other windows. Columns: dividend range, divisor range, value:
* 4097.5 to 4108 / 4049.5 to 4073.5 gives 0.88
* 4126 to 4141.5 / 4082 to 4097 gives 1.06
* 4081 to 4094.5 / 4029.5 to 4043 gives 0.80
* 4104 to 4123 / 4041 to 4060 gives 0.86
